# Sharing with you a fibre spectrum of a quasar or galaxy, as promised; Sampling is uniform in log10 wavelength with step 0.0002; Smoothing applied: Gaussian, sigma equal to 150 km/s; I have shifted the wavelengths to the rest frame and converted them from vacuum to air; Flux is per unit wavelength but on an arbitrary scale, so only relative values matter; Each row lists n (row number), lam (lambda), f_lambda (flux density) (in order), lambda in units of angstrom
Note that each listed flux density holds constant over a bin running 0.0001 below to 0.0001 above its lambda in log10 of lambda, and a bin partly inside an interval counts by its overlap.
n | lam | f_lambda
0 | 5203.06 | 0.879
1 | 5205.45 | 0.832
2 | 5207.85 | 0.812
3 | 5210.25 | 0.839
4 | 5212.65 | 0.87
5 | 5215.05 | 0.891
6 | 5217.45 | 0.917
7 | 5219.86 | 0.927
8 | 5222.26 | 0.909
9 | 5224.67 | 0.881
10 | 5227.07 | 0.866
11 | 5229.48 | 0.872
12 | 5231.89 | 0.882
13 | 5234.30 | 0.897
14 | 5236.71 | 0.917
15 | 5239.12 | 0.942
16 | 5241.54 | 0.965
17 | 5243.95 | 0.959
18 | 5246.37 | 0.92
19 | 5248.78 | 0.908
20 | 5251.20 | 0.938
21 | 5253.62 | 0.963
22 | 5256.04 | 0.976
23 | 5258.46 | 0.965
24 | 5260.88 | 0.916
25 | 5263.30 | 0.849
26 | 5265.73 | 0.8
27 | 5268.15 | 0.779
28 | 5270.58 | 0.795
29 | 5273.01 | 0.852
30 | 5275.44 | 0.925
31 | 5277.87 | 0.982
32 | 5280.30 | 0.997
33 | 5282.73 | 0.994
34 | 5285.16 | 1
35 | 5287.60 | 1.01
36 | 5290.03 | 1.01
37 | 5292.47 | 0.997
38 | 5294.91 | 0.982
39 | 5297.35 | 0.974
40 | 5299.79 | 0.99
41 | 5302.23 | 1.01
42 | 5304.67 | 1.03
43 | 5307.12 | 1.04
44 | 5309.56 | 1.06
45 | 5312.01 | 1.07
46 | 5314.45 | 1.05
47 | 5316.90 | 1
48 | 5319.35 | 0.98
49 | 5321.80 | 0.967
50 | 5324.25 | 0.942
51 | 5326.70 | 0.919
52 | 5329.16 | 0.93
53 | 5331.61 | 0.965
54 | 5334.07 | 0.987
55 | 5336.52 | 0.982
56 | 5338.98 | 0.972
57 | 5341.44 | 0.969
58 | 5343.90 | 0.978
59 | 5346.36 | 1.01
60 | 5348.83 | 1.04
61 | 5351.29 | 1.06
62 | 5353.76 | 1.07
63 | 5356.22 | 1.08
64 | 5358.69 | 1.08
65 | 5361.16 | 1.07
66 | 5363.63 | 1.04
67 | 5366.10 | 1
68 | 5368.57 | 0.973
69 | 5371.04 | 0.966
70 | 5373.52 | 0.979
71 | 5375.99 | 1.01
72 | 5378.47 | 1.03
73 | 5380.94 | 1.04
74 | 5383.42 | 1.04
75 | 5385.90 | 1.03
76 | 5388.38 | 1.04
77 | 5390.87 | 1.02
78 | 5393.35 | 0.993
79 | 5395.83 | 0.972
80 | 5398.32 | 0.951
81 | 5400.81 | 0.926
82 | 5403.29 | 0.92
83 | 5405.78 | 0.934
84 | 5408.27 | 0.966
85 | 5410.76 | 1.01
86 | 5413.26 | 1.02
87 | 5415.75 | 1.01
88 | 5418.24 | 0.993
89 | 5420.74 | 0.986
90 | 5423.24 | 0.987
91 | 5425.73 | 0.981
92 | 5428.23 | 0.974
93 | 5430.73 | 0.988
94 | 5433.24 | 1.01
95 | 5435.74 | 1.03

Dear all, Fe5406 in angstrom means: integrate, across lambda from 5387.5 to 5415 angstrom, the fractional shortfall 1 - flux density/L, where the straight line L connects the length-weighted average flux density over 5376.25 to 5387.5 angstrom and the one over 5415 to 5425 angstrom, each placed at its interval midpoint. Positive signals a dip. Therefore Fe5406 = 1.0 angstrom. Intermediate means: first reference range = 1.03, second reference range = 0.993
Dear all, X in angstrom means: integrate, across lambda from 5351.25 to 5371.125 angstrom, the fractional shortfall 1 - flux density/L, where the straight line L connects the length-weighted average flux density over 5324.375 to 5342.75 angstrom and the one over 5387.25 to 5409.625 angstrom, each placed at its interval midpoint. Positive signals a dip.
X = -1.59 angstrom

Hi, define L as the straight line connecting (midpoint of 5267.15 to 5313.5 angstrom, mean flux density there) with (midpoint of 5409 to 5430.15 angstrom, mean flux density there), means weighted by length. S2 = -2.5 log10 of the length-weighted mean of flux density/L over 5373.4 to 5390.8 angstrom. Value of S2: -0.04 mag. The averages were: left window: 0.975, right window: 0.994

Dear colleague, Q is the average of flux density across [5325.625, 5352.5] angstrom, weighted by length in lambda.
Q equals 0.983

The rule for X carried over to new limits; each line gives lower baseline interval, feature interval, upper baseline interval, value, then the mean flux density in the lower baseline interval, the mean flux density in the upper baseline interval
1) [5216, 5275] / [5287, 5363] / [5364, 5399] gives -3.7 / 0.9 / 1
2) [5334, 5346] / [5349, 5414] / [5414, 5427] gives -1.5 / 0.98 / 0.993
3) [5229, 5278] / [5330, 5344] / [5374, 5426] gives -0.3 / 0.904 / 0.993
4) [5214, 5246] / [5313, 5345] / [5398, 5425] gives -1.0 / 0.91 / 0.974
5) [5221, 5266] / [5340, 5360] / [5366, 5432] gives -1.4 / 0.914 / 0.99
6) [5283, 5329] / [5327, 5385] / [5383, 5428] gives -1.0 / 1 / 0.986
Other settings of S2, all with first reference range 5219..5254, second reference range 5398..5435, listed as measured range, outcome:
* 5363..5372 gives -0.04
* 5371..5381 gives -0.05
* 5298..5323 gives -0.09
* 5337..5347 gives -0.03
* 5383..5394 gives -0.06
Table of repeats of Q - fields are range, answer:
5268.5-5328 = 0.979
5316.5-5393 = 1.01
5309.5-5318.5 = 1.04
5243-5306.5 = 0.944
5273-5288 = 0.972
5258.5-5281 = 0.879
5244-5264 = 0.933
